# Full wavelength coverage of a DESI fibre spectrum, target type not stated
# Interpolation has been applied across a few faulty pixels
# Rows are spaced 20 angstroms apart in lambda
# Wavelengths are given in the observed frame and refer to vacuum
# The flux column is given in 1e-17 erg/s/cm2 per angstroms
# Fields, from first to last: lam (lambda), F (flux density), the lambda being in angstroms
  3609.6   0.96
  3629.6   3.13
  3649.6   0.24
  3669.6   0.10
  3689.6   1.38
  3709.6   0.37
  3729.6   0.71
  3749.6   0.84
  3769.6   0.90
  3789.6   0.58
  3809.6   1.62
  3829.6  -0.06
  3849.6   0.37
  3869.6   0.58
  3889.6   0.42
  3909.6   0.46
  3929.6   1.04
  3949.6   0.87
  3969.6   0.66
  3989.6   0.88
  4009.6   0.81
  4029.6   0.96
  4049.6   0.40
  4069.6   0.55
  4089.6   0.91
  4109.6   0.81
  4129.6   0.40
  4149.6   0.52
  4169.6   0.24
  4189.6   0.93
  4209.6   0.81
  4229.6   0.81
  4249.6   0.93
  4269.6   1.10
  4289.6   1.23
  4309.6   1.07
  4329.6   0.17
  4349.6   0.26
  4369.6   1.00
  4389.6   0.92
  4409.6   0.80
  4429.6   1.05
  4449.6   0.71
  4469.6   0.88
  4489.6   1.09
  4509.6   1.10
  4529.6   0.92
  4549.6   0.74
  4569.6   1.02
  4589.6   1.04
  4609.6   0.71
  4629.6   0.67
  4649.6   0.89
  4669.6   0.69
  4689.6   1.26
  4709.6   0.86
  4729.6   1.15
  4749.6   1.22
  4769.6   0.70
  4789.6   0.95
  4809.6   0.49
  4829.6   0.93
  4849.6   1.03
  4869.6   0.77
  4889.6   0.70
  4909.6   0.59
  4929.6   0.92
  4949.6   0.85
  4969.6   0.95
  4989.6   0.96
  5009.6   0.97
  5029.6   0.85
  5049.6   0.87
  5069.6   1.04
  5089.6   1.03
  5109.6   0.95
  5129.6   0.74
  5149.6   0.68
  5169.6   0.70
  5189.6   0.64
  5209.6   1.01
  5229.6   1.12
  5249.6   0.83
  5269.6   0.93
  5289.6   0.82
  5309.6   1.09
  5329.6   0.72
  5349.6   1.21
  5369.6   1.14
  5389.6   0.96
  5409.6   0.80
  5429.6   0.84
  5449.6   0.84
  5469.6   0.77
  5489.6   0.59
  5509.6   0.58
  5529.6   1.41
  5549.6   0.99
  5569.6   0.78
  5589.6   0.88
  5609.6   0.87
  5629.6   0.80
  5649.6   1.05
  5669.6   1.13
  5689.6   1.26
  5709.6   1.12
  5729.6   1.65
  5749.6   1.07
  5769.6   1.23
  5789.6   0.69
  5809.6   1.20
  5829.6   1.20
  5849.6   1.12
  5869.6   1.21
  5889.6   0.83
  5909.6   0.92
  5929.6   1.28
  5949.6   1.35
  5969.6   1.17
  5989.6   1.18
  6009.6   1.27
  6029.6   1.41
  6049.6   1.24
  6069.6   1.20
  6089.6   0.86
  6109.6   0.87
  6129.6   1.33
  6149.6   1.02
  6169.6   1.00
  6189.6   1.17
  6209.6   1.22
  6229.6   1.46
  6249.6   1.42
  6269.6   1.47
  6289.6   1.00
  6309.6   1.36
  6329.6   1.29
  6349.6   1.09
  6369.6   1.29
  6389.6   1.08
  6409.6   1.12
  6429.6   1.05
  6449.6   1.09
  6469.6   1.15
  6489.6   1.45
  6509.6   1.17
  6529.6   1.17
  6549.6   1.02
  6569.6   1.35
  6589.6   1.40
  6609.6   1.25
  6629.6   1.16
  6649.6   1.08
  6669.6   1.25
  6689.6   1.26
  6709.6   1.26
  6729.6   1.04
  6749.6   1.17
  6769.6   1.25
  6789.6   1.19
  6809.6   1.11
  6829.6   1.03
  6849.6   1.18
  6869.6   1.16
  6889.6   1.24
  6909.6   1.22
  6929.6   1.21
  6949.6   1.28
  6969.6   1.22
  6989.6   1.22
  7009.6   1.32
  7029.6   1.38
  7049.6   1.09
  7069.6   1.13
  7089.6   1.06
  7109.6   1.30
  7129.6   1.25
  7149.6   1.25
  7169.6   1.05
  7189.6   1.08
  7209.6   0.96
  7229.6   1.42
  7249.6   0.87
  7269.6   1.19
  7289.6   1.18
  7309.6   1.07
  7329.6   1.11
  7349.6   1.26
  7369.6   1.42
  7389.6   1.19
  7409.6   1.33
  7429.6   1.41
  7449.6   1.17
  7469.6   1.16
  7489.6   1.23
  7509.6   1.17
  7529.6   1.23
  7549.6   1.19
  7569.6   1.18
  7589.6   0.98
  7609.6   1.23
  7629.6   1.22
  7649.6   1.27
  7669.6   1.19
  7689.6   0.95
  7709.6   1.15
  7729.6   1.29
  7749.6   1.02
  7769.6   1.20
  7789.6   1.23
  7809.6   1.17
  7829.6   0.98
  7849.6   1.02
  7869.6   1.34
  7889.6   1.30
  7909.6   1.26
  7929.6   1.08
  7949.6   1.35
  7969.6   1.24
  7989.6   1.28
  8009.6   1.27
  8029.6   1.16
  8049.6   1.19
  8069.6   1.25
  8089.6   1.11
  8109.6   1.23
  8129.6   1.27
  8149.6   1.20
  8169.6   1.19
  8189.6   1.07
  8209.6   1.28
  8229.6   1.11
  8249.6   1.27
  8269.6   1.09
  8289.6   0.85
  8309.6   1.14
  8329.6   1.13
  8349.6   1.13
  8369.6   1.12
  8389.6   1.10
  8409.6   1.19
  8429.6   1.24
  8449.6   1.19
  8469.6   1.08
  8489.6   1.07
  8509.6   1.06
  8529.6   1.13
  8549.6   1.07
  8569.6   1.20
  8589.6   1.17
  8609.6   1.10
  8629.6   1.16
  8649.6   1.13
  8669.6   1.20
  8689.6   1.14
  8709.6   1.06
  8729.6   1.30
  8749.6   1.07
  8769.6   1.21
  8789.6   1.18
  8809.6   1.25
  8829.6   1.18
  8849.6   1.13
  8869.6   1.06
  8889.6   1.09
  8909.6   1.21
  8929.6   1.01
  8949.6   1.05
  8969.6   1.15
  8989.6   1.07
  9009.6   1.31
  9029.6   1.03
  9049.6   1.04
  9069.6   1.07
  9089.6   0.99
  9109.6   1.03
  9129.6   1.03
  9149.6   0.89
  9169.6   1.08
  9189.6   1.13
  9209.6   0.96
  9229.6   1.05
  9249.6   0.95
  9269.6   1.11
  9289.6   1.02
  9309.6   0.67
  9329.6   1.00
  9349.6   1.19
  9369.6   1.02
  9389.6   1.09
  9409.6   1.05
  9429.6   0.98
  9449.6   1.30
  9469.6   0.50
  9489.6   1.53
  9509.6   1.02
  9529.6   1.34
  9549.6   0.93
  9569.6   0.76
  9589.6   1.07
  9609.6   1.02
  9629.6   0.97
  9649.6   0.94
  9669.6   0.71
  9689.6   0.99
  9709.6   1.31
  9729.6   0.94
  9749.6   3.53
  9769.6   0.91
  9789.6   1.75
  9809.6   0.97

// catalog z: 0.486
